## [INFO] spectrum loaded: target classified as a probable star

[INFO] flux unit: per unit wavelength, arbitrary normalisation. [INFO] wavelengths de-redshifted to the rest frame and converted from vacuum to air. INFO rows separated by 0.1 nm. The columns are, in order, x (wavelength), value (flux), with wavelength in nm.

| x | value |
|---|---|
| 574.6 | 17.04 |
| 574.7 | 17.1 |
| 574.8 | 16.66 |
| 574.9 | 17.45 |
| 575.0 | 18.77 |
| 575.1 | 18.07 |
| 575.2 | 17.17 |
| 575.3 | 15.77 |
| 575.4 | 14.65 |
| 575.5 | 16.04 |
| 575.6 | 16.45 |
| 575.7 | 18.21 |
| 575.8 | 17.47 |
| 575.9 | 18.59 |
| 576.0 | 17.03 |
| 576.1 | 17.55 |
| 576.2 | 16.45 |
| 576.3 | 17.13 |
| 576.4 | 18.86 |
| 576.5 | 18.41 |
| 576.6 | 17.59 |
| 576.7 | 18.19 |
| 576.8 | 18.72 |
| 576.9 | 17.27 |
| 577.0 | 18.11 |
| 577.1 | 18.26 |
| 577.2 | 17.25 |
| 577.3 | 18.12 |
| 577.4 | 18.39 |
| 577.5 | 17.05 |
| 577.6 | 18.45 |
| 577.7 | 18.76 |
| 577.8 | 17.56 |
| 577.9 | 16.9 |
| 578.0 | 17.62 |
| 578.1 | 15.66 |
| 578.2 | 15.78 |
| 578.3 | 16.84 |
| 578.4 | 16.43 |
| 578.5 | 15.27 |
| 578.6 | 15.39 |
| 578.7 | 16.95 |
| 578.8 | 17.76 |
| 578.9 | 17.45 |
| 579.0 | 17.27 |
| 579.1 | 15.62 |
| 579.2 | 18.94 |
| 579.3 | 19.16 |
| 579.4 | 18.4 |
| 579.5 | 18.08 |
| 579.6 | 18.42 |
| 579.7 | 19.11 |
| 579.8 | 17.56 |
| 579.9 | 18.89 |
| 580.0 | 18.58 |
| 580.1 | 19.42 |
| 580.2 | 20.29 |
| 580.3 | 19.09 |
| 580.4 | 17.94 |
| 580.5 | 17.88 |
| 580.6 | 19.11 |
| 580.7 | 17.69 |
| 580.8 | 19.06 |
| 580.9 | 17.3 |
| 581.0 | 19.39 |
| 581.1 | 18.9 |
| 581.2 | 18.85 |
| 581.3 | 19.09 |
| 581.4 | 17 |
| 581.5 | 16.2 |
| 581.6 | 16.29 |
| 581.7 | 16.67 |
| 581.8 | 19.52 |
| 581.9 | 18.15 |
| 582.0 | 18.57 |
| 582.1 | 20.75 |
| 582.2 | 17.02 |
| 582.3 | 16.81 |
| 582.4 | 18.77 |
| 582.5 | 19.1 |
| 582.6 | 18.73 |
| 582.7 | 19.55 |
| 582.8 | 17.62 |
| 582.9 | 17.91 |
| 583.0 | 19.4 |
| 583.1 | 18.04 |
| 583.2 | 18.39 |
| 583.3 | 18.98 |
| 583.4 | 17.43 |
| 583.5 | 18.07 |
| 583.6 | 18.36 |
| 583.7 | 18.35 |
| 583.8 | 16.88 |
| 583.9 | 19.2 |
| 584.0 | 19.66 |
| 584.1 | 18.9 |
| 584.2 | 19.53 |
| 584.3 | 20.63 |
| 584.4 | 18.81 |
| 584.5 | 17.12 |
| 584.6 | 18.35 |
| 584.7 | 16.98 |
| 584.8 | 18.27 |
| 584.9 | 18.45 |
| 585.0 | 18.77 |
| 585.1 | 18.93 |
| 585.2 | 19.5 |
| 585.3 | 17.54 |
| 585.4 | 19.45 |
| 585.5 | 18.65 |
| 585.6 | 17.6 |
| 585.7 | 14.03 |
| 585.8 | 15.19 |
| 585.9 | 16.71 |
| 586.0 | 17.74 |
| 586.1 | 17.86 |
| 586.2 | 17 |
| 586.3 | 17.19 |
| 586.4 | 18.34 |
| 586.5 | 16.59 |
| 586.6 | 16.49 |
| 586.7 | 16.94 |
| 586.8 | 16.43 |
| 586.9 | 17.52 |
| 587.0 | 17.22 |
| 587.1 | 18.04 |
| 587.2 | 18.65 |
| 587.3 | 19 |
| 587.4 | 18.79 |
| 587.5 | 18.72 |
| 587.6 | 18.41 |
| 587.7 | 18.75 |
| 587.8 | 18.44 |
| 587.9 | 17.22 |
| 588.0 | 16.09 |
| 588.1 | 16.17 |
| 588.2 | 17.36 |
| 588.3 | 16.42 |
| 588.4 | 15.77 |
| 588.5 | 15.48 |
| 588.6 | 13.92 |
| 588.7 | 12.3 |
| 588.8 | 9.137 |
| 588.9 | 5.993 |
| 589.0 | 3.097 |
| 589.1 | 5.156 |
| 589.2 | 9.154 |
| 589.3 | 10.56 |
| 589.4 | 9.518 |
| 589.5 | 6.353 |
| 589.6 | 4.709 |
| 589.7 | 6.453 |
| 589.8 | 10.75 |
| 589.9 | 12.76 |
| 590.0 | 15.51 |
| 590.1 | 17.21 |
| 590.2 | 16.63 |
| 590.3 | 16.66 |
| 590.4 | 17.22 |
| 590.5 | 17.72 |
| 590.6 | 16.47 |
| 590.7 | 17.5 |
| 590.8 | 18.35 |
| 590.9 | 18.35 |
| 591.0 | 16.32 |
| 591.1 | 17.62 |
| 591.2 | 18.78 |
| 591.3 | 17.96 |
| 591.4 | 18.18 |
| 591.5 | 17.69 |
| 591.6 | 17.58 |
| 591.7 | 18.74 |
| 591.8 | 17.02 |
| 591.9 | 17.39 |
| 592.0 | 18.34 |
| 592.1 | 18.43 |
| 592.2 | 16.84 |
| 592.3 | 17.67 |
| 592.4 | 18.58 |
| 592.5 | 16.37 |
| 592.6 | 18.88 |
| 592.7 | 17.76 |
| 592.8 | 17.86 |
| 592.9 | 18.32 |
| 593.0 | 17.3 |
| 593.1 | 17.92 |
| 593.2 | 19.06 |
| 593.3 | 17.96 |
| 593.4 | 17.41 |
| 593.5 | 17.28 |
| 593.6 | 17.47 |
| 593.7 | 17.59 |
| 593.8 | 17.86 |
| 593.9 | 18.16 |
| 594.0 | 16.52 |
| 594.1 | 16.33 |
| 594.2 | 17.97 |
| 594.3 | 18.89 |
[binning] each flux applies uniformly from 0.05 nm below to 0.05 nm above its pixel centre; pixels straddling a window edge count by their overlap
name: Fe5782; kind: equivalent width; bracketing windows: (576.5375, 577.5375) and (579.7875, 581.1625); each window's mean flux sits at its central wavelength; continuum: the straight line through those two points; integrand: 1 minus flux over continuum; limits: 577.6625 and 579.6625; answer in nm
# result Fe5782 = 0.12 nm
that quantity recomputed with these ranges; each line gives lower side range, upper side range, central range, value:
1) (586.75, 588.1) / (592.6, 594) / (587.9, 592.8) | 0.831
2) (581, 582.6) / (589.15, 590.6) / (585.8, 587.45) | -0.311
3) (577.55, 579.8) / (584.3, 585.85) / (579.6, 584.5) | -0.225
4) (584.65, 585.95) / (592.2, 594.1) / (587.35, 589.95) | 0.750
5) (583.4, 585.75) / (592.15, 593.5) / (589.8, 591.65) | 0.101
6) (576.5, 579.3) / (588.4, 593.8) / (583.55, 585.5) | -0.278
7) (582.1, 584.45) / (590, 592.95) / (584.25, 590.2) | 0.891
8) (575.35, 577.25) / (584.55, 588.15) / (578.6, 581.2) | -0.109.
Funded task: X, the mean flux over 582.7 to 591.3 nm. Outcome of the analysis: 16.2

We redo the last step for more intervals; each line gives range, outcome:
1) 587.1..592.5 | 15.2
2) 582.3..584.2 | 18.5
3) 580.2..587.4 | 18.1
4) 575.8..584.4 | 18.1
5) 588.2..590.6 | 11.9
